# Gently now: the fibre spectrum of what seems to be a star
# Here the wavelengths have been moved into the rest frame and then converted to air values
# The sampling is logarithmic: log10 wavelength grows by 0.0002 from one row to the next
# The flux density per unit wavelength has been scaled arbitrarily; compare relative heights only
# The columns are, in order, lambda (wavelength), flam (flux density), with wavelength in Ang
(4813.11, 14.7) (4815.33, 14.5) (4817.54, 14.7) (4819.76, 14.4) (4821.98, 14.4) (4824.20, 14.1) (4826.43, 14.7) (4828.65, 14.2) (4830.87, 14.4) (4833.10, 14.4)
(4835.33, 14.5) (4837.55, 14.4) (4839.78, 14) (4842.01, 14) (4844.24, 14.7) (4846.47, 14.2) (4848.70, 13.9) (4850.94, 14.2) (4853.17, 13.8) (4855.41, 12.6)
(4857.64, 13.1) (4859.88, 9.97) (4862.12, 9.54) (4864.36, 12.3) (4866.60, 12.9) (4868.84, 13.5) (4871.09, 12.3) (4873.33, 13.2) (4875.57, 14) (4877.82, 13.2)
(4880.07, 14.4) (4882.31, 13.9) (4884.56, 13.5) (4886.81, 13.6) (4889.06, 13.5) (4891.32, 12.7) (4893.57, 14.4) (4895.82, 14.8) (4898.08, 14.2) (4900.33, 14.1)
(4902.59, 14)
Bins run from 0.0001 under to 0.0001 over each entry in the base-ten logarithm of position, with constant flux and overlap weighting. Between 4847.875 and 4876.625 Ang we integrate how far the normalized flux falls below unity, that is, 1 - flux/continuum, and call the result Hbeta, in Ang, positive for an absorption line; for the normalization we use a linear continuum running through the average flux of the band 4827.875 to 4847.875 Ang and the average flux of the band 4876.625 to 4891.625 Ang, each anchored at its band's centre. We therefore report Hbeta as 2.53 Ang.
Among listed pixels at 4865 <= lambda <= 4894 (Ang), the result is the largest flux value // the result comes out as 14.4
